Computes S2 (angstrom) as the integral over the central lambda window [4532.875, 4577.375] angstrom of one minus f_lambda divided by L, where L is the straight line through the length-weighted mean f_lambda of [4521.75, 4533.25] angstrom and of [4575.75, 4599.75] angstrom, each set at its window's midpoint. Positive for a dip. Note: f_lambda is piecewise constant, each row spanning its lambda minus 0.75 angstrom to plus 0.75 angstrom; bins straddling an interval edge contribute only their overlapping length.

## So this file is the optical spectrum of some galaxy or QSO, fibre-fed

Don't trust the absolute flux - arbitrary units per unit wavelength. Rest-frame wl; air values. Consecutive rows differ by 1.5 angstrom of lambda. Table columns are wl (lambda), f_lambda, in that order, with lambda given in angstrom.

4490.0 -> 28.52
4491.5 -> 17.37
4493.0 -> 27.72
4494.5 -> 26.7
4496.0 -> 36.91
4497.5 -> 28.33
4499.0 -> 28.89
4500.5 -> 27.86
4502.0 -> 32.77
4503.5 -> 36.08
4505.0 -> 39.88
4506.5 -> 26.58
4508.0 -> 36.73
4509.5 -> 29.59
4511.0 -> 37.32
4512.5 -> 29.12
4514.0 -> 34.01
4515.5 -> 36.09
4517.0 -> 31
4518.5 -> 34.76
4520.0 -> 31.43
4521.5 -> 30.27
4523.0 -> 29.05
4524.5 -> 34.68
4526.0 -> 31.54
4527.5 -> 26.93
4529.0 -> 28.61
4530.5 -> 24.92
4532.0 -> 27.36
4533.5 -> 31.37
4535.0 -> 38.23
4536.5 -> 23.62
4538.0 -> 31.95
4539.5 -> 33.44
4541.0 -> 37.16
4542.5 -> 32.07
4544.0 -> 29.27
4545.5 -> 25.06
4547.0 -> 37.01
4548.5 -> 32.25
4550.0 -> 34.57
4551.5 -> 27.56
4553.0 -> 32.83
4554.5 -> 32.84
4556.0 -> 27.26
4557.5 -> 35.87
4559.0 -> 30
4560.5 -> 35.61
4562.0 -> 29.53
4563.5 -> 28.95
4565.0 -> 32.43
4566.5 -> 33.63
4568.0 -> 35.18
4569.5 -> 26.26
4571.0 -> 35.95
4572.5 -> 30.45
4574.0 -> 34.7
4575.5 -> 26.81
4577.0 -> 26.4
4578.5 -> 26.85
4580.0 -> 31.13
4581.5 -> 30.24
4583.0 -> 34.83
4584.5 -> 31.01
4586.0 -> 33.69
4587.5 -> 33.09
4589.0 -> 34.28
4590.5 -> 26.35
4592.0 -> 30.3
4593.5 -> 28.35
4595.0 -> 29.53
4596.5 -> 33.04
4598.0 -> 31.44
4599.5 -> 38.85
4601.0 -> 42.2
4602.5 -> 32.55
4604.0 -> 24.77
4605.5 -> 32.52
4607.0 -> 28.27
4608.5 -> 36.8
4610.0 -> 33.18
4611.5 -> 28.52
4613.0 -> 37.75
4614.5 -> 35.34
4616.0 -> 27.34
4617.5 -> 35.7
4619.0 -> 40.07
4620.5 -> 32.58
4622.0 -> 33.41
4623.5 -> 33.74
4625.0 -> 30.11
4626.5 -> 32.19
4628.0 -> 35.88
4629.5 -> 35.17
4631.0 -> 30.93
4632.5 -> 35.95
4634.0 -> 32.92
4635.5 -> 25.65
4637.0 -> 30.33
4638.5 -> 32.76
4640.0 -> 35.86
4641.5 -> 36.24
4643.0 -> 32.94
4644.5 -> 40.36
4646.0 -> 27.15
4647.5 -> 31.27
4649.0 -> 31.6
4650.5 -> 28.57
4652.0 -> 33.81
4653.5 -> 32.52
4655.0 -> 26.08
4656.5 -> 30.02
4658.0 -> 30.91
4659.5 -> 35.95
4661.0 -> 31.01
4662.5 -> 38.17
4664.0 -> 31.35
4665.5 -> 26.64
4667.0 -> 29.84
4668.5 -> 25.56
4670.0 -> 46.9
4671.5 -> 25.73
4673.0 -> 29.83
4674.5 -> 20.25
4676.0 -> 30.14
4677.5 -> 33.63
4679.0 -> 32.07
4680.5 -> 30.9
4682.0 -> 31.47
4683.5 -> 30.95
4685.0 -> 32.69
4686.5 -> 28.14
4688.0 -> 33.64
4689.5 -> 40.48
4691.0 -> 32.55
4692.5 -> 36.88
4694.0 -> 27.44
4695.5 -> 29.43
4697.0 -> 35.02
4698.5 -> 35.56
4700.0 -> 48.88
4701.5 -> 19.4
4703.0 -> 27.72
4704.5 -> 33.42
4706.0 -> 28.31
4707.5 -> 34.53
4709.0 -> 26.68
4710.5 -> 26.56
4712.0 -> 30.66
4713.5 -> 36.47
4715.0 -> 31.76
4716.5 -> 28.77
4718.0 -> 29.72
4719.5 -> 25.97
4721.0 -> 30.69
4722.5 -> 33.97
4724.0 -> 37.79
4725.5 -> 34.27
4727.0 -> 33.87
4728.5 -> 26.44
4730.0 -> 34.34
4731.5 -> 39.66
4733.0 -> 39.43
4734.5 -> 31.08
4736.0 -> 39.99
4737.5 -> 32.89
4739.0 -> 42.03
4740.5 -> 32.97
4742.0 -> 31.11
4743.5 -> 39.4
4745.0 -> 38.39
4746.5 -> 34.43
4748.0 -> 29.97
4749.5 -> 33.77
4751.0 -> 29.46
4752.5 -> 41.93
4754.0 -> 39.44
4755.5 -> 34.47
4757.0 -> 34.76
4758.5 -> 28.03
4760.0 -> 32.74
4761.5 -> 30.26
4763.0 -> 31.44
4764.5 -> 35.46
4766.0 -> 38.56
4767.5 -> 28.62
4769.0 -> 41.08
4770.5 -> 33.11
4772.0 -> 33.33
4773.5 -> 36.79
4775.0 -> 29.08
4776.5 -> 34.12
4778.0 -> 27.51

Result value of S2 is -2.5 angstrom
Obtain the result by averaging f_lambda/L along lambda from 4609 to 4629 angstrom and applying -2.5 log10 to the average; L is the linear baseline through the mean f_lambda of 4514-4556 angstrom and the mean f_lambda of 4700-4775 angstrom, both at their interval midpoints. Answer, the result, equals -0.05 mag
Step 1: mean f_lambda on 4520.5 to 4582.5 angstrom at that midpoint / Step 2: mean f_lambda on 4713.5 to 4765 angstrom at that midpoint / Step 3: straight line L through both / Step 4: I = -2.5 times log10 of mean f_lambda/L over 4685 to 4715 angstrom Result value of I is 0.04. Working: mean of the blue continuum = 31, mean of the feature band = 32.2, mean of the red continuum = 33.9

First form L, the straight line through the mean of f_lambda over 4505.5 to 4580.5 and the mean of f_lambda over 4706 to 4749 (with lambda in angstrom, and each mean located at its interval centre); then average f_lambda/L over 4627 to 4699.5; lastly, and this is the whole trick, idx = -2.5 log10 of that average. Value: 0.016 mag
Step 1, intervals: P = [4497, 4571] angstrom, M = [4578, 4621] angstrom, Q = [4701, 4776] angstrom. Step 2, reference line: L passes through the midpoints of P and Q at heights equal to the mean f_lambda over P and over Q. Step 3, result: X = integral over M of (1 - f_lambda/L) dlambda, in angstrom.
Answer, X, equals -0.5 angstrom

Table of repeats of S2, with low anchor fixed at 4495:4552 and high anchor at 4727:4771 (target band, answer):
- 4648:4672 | 1.4 angstrom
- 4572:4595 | 1.4 angstrom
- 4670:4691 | 1.5 angstrom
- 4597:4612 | -0.1 angstrom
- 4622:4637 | 0.3 angstrom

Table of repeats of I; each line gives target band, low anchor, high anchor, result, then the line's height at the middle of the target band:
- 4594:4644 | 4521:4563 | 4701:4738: -0.06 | 31.4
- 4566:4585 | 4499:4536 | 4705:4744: 0.04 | 32.1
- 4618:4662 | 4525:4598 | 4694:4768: -0.02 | 32.1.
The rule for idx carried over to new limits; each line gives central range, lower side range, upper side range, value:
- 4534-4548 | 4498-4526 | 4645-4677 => 0.006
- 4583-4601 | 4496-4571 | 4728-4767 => 0.005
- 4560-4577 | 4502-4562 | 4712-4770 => 0.026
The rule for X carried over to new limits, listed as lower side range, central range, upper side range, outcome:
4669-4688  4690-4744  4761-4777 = -1.1 angstrom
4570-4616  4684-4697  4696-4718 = -0.5 angstrom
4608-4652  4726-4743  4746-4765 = -0.8 angstrom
